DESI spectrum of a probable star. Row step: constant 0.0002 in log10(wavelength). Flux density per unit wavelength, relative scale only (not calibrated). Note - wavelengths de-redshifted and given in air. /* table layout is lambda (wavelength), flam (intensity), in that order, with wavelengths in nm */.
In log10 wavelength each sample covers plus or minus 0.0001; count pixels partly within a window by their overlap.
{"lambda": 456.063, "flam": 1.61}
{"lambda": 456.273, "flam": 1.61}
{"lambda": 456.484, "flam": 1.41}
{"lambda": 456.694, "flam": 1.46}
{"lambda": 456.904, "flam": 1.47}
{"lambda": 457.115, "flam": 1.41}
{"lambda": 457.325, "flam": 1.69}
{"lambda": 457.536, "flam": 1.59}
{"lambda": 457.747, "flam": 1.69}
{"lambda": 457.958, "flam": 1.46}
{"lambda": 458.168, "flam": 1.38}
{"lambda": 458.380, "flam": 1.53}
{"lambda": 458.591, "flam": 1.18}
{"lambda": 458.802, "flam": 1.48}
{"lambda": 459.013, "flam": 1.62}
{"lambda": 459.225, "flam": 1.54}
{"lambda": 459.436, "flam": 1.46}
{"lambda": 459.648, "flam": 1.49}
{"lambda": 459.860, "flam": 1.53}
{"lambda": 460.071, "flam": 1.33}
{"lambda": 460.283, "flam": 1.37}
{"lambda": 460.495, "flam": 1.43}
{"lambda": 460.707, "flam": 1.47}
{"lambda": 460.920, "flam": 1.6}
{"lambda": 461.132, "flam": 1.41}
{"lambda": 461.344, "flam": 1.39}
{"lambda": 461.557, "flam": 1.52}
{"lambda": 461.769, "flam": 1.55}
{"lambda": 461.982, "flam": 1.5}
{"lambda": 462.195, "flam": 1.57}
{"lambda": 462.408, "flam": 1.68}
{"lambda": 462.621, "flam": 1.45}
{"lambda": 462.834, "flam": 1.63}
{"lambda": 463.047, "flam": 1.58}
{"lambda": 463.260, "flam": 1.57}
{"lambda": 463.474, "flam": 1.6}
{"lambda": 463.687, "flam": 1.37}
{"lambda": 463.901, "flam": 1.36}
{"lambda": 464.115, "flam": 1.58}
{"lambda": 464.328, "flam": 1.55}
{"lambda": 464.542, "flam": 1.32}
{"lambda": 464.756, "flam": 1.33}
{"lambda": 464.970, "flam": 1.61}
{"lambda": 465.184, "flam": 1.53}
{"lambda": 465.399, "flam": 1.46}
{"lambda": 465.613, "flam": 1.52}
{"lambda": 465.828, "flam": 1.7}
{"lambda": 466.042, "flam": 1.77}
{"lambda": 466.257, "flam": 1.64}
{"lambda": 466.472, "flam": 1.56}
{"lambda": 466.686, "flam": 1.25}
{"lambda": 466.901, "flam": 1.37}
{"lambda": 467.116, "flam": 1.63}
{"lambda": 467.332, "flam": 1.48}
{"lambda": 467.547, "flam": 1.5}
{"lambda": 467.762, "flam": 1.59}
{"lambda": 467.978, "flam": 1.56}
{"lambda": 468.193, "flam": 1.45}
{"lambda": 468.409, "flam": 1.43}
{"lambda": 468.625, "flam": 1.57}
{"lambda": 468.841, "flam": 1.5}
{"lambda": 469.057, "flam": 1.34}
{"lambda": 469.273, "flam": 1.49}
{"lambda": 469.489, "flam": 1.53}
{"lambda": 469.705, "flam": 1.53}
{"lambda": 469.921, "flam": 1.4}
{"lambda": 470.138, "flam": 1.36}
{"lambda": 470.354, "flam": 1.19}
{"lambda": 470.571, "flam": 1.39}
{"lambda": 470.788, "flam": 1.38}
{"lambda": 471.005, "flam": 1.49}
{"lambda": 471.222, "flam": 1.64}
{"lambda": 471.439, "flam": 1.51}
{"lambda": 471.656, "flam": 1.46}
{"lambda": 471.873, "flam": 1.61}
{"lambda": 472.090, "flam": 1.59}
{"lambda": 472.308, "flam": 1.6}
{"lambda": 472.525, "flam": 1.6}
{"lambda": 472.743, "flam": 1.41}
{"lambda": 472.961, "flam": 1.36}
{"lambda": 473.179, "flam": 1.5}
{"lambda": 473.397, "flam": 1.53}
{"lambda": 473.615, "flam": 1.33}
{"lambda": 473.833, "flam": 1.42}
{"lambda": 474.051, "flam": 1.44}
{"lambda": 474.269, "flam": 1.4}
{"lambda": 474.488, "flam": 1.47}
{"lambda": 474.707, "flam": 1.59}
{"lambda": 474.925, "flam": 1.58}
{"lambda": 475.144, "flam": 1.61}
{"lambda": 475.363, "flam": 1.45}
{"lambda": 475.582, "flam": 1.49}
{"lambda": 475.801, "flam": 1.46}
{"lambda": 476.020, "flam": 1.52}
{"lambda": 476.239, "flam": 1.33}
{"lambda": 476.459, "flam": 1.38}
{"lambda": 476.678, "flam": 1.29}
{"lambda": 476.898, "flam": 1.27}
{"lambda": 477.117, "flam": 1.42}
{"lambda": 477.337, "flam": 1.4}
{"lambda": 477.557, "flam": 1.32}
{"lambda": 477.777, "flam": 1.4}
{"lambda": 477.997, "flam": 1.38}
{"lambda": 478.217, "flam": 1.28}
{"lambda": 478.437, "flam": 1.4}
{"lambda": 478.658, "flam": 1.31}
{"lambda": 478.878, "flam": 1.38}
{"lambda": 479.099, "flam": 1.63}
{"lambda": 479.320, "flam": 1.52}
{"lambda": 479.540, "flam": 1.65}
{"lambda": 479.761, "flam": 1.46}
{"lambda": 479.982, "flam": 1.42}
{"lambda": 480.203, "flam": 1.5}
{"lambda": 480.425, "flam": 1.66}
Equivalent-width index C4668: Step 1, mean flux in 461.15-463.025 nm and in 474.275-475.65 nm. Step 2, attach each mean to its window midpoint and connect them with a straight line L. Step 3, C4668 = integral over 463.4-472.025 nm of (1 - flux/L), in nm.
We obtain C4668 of 0.22 nm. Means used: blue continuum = 1.53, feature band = 1.49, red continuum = 1.52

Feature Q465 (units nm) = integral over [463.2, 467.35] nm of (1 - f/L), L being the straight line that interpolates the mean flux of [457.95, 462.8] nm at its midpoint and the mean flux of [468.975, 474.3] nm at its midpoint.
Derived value -0.109 nm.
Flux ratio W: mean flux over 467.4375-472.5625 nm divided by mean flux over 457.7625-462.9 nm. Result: 1.00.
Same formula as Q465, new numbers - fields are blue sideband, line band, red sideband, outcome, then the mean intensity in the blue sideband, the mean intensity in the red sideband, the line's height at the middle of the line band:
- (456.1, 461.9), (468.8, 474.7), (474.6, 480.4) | -0.03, 1.49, 1.44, 1.46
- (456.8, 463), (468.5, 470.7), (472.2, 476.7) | 0.07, 1.5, 1.47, 1.48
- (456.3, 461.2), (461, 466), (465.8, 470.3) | -0.09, 1.48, 1.5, 1.49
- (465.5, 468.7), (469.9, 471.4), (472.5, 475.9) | 0.09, 1.53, 1.47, 1.5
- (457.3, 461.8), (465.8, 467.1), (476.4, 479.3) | -0.09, 1.48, 1.38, 1.44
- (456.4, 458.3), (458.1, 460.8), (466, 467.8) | 0.11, 1.51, 1.52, 1.51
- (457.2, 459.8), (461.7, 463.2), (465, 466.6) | -0.01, 1.51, 1.59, 1.55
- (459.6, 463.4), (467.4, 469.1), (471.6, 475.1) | 0.00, 1.51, 1.5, 1.5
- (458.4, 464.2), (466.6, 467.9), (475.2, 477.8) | -0.02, 1.49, 1.4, 1.46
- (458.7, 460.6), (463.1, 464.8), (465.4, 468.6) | 0.04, 1.47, 1.53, 1.51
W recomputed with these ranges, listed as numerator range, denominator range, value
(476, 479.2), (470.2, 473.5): 0.93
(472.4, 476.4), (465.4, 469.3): 0.97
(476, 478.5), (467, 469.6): 0.90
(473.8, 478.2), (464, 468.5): 0.94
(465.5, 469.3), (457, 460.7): 1.03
